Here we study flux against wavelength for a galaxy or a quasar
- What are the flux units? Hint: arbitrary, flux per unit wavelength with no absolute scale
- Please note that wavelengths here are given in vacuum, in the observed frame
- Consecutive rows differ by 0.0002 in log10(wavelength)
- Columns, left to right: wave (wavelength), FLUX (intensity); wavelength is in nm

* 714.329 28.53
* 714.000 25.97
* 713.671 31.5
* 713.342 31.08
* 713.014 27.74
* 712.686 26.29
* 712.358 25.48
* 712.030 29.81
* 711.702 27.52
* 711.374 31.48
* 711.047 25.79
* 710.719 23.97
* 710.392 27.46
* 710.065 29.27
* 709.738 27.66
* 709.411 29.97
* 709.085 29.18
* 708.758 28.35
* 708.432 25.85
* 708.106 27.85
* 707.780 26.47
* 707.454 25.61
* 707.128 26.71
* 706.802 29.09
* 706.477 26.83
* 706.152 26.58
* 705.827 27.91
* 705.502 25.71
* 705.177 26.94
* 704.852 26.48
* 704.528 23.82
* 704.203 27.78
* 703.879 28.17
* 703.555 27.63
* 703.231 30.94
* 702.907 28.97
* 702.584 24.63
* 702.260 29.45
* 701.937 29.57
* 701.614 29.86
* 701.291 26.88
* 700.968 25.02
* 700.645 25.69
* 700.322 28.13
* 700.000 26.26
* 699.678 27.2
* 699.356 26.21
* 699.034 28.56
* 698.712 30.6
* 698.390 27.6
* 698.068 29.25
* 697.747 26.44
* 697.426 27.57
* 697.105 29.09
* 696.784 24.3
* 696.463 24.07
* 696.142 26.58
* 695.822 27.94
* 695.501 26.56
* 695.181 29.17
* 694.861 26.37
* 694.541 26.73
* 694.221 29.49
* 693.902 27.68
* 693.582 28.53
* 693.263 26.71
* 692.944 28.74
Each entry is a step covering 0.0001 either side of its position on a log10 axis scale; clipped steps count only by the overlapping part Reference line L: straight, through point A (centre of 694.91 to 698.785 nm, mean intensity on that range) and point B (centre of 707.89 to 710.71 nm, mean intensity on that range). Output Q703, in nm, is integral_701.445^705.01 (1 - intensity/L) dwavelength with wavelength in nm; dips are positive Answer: -0.04 nm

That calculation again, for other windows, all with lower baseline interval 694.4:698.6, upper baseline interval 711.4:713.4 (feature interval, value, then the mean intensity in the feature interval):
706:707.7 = 0.05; 26.9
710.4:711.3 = 0.06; 26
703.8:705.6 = 0.08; 26.4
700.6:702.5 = -0.02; 27.7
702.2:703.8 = -0.04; 28.2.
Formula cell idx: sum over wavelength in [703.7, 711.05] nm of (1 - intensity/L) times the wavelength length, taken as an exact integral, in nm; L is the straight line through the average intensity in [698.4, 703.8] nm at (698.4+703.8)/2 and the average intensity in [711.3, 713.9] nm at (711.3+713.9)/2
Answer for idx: 0.30 nm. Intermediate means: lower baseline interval 27.8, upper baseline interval 28.7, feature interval 27.1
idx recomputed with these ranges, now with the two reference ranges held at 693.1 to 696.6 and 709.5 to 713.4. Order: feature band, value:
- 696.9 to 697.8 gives -0.011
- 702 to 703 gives -0.010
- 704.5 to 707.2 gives 0.076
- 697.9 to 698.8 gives -0.054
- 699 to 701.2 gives 0.065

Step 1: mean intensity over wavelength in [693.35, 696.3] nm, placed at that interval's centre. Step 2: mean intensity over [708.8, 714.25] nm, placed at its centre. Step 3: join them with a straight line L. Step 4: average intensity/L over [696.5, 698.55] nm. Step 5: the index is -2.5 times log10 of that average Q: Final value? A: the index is 0.02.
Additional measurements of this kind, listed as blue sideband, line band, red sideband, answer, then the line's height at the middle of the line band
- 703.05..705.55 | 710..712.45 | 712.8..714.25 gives 0.04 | 28.5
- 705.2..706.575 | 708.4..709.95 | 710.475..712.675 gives -0.05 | 27.1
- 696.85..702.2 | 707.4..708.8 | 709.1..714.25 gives 0.05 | 28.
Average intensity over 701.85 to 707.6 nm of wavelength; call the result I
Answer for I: 27.4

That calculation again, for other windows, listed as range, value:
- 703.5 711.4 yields 27.2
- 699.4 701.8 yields 27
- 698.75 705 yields 27.5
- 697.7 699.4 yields 28.3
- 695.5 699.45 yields 27.3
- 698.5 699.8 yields 28.1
